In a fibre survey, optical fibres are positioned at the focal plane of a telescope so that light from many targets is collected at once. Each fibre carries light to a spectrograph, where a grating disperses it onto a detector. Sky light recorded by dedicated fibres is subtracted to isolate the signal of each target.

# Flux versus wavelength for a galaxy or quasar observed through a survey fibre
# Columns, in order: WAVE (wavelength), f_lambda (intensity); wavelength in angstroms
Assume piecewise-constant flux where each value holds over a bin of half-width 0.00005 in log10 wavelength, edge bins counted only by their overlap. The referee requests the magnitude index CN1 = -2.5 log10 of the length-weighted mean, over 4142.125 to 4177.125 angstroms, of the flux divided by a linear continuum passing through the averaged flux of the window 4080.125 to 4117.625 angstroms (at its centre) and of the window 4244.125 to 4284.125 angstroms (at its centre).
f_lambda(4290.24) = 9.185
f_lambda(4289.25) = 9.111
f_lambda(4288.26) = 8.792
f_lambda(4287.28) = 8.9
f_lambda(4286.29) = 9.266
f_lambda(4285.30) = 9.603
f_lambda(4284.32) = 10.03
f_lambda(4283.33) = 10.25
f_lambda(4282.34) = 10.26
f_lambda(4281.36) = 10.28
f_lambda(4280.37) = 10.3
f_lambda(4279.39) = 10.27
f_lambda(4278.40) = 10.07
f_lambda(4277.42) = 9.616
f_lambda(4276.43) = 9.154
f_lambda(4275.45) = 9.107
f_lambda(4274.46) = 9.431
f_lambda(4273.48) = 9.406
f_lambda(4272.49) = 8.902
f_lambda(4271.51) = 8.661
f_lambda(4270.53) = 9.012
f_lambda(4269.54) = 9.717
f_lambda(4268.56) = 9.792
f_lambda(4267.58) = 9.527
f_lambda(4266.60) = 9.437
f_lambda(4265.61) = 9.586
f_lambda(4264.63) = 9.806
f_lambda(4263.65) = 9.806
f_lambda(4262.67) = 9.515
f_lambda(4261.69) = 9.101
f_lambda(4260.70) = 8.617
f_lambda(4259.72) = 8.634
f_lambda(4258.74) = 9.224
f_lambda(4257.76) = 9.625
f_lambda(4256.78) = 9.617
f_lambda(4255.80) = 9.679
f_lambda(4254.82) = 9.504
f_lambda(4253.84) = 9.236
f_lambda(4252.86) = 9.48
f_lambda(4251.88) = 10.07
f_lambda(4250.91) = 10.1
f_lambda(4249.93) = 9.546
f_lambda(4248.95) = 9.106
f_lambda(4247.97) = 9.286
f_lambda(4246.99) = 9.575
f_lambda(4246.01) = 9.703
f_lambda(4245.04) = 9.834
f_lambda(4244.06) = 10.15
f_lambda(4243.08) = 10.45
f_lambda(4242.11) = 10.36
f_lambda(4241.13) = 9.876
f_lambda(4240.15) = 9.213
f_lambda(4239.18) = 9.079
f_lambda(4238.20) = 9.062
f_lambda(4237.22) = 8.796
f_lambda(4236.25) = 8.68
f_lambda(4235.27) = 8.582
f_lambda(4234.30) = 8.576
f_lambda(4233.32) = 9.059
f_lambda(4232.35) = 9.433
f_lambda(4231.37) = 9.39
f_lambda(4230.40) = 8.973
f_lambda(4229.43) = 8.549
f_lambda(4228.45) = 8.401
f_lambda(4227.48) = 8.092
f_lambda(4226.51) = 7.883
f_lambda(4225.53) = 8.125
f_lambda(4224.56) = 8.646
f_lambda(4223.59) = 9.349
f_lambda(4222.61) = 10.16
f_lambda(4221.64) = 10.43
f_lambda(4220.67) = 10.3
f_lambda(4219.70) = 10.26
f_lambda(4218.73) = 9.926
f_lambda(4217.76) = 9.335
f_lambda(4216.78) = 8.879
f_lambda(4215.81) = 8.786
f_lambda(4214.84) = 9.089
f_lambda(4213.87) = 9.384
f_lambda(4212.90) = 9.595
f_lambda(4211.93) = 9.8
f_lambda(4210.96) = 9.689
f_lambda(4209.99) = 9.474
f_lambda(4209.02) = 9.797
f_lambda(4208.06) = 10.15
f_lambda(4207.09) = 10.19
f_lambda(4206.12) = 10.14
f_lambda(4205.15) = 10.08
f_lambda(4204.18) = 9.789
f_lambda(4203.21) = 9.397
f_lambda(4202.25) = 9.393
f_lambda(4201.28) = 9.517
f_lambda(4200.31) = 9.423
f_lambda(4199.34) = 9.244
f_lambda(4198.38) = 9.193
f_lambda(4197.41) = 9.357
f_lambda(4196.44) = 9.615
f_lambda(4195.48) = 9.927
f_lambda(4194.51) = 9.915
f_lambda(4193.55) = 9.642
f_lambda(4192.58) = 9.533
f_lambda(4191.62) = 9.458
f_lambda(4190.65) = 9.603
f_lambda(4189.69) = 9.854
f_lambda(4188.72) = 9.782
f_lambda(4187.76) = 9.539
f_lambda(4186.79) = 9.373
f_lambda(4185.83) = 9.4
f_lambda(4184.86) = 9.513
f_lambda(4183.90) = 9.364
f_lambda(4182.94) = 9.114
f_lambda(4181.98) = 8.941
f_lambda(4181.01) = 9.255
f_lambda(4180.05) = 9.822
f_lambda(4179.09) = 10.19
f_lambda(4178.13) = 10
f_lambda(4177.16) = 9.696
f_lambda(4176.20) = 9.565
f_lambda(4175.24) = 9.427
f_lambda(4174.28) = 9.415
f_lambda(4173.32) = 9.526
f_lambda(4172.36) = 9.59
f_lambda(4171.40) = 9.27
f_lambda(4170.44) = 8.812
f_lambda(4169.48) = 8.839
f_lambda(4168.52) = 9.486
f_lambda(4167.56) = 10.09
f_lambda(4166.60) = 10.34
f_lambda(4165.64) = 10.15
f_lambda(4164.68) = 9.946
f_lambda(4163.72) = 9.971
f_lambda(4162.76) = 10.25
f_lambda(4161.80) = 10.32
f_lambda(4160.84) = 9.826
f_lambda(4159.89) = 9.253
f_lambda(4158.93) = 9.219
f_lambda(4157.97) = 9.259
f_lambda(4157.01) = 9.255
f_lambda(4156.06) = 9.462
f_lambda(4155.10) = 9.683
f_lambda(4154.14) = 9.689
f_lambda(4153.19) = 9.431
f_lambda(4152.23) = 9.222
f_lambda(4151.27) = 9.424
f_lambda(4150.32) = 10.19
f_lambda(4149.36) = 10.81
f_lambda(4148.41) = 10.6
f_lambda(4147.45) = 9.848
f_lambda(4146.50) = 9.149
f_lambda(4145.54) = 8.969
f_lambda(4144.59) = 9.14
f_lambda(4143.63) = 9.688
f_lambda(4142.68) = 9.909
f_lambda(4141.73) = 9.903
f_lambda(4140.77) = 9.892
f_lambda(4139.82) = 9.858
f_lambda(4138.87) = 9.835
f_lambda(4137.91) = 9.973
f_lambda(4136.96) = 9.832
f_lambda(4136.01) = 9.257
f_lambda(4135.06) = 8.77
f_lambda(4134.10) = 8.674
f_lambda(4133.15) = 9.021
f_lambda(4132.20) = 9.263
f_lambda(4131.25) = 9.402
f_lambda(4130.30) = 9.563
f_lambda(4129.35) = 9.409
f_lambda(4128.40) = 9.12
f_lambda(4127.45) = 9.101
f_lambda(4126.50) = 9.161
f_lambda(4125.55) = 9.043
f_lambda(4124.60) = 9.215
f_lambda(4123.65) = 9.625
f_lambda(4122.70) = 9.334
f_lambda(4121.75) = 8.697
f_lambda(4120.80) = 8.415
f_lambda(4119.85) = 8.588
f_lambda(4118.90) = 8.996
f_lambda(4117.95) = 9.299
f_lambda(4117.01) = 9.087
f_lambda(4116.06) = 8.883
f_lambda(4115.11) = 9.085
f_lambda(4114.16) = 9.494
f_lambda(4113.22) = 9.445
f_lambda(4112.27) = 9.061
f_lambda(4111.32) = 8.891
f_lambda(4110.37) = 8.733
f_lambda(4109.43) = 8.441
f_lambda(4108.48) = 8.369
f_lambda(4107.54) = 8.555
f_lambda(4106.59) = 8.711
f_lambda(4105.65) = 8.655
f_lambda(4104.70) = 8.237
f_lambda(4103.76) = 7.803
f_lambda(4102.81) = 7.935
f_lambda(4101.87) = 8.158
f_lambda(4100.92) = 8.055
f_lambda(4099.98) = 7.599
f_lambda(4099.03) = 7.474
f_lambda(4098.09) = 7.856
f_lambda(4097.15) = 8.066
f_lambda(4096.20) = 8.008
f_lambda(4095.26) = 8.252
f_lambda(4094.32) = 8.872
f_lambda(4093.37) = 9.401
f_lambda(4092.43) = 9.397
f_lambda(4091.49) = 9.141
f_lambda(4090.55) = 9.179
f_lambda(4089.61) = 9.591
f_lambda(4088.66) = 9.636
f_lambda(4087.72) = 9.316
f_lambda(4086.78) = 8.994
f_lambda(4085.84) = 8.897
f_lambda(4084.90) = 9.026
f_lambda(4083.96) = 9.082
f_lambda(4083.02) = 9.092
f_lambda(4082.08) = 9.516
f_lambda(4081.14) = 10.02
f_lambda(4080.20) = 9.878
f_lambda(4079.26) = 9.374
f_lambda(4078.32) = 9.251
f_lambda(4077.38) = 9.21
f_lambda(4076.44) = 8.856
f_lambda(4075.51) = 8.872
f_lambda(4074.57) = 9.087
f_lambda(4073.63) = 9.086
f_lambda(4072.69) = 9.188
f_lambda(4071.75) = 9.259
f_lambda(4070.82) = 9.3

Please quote -0.07 mag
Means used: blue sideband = 8.79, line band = 9.64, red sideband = 9.56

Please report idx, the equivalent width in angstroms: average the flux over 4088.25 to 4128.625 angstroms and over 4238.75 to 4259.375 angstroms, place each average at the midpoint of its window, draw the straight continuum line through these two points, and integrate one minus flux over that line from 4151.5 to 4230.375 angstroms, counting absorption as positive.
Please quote -2.0 angstroms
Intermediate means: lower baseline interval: 8.75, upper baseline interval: 9.65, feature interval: 9.51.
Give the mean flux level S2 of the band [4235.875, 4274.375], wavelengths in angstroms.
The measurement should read 9.46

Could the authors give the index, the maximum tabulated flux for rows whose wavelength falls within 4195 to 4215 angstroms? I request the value 10.19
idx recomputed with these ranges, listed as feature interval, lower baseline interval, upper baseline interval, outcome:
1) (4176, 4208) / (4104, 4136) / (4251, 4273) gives -1.4 angstroms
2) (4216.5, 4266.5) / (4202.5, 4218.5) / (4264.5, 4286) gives 1.4 angstroms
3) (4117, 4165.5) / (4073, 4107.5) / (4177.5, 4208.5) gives -1.4 angstroms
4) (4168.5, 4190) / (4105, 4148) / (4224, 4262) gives -0.6 angstroms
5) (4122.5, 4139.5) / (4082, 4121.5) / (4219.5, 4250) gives -0.9 angstroms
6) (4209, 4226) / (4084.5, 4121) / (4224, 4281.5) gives -0.6 angstroms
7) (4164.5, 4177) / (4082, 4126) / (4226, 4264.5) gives -0.8 angstroms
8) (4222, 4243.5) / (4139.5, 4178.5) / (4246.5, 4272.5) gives 1.0 angstroms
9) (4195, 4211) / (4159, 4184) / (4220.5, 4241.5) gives -0.6 angstroms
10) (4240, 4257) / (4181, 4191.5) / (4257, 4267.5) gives -0.7 angstroms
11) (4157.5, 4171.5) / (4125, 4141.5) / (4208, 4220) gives -0.4 angstroms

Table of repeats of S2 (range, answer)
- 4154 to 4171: 9.65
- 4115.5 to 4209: 9.52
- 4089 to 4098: 8.84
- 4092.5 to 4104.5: 8.17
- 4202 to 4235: 9.36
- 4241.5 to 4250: 9.79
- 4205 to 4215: 9.78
